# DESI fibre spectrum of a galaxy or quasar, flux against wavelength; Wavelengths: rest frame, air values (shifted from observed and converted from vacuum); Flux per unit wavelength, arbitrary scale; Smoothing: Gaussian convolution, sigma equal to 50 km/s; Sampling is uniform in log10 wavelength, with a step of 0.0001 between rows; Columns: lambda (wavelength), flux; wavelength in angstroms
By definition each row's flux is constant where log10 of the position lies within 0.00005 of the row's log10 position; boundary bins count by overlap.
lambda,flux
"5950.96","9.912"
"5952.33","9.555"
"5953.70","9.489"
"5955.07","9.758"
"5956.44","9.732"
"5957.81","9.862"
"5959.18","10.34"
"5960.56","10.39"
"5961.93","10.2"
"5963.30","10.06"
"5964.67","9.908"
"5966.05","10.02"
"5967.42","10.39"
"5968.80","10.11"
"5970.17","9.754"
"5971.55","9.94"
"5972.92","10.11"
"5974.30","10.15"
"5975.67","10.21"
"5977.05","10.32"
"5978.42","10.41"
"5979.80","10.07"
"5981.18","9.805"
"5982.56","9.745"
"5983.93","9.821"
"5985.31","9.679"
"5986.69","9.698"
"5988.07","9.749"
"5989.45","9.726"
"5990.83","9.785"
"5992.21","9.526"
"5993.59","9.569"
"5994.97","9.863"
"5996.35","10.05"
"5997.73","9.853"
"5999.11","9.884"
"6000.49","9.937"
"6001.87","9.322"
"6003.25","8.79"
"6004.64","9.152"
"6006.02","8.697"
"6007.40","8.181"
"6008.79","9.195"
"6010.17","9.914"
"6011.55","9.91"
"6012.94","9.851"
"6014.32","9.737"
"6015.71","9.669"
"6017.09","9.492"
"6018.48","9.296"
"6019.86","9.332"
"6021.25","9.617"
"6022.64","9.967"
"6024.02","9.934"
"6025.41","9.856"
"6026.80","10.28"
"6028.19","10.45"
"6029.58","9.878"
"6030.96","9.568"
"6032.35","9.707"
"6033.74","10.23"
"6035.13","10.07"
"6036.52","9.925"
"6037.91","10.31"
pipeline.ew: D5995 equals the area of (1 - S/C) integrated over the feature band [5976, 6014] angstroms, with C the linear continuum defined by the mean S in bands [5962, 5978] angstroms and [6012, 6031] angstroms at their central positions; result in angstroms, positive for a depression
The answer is 1.1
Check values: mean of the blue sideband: 10.1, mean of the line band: 9.65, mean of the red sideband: 9.79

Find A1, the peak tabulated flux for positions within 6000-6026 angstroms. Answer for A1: 9.967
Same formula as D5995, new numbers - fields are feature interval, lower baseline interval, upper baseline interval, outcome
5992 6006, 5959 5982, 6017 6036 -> 0.60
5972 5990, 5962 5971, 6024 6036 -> 0.13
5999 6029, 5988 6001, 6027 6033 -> 0.95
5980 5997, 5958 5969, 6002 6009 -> -0.74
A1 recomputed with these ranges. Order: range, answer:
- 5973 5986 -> 10.41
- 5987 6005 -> 10.05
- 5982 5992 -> 9.821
